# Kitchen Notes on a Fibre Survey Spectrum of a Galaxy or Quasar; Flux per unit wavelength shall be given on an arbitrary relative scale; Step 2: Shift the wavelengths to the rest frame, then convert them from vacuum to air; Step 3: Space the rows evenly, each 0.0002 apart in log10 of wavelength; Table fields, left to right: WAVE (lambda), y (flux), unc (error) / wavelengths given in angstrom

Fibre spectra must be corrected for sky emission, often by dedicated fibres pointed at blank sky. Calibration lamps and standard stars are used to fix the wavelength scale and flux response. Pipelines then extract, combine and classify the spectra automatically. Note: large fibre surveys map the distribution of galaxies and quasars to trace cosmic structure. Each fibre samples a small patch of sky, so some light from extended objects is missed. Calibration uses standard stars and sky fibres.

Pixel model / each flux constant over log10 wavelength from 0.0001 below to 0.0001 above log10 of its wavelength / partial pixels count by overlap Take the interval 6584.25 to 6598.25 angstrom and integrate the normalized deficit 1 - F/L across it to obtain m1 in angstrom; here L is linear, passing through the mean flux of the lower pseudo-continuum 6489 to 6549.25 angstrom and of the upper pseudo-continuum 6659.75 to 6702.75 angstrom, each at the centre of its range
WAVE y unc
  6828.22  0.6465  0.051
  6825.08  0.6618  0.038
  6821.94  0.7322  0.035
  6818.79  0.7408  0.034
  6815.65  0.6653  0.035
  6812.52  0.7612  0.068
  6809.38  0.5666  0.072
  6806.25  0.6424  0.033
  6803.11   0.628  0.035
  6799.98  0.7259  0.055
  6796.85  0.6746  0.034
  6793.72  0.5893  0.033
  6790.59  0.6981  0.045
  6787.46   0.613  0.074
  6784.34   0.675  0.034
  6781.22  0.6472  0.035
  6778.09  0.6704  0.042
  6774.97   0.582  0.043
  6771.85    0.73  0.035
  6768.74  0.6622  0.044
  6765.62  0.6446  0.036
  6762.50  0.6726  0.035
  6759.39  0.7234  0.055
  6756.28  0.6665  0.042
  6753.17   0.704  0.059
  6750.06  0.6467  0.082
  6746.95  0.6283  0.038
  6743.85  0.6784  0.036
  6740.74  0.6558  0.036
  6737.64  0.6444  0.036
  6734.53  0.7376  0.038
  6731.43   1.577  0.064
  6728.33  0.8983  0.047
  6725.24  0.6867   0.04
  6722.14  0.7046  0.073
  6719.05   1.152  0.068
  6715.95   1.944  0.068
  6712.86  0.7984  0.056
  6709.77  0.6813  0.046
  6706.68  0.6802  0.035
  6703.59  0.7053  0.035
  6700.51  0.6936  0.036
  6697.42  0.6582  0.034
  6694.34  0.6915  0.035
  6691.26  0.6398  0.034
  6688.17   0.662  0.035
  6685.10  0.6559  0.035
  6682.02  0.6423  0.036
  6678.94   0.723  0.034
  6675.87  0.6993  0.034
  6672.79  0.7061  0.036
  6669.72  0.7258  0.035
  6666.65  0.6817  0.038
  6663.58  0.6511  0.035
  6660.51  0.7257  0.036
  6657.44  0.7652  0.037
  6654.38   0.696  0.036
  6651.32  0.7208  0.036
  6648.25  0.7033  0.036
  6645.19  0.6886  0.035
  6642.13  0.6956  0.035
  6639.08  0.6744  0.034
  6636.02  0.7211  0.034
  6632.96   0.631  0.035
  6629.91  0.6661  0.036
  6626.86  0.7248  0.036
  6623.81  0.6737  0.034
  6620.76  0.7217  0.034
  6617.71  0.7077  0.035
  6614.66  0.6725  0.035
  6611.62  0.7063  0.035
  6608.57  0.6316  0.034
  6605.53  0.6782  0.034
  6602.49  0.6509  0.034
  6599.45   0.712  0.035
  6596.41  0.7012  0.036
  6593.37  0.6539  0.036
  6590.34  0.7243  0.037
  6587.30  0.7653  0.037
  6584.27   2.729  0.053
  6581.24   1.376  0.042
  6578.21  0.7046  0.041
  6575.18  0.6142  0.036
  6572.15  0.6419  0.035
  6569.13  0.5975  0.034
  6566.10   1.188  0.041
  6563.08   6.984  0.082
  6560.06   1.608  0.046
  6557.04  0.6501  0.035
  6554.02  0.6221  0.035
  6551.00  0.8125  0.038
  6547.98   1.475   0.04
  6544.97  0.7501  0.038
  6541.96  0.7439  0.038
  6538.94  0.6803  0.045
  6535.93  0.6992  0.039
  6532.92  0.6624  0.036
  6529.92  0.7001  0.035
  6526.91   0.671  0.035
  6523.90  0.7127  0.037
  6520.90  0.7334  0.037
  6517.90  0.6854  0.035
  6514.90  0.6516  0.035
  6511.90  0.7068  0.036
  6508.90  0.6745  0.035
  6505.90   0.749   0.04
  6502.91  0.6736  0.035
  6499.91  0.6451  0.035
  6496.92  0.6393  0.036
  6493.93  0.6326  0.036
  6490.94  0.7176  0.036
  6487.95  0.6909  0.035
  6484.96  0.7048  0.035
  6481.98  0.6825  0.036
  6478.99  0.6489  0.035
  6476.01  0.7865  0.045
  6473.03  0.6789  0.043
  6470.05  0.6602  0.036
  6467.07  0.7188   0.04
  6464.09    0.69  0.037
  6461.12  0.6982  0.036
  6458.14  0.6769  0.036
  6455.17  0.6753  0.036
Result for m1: -4.45 angstrom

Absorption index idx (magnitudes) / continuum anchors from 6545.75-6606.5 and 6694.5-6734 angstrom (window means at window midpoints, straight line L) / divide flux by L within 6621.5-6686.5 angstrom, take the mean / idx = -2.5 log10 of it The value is 0.458 mag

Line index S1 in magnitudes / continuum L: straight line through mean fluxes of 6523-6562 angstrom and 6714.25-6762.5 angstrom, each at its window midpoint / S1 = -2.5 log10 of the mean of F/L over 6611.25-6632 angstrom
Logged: 0.26 mag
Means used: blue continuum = 0.9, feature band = 0.694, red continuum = 0.863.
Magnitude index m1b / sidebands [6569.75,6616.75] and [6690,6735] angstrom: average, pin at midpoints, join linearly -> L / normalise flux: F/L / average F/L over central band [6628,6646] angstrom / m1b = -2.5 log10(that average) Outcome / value 0.27 mag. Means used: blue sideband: 0.857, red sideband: 0.889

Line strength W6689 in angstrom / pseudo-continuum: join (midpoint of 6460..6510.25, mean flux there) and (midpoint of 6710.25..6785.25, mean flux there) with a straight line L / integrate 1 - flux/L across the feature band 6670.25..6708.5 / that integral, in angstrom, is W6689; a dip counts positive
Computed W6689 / 4.5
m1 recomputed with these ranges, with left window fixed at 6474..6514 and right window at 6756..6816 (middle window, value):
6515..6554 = -4.7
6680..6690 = 0.2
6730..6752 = -4.1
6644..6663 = -1.1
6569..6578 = 0.6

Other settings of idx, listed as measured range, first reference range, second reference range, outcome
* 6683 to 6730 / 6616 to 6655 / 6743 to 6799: -0.205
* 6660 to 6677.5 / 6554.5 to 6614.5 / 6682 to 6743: 0.344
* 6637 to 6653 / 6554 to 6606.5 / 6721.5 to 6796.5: 0.468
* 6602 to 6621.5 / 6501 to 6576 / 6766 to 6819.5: 0.331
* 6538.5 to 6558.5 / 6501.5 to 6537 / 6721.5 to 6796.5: -0.187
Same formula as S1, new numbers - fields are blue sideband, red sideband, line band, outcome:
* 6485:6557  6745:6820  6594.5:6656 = 0.02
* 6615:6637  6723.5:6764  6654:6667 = 0.01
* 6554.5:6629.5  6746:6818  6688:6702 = 0.28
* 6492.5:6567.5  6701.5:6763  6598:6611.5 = 0.38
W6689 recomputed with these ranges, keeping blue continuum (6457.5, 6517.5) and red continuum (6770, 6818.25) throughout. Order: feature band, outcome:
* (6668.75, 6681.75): -0.7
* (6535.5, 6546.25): -0.6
